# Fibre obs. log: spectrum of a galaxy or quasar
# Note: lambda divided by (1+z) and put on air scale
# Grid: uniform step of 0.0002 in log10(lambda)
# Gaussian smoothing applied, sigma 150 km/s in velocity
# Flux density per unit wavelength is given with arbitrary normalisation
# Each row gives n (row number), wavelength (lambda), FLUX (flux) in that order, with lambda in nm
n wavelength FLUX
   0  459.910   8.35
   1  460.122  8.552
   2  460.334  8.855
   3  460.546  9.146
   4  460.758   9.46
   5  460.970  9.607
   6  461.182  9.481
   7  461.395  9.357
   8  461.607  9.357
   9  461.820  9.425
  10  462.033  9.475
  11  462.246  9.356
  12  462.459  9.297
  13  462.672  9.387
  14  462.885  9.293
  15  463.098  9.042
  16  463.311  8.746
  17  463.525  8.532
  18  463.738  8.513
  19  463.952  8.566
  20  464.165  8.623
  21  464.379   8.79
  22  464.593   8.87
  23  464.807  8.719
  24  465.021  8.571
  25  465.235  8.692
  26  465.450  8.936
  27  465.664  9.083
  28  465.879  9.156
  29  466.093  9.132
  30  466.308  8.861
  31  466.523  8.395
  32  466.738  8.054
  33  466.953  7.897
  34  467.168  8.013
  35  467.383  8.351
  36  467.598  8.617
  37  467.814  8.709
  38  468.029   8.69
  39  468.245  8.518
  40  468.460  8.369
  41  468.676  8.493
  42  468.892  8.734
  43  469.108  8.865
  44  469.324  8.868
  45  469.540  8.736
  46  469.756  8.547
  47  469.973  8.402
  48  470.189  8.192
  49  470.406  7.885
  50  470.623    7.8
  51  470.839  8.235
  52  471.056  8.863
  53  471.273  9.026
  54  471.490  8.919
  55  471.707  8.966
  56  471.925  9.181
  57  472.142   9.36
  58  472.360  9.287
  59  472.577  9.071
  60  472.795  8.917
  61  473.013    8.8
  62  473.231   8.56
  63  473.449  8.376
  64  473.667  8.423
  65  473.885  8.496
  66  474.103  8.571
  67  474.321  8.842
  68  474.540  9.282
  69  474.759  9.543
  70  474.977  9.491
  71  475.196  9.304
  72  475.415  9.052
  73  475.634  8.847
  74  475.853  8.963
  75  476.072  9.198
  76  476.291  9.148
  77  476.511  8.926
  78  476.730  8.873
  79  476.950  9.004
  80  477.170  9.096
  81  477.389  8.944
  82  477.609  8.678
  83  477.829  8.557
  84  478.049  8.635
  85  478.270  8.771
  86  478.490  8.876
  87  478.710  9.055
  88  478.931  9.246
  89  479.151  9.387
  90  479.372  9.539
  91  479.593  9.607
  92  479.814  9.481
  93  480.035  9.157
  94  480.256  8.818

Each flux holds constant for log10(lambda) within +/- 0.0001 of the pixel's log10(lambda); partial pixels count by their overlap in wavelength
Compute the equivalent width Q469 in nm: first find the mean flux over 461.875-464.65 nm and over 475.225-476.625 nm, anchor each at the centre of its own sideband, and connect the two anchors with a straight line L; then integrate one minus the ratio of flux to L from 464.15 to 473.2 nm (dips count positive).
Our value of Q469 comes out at 0.33 nm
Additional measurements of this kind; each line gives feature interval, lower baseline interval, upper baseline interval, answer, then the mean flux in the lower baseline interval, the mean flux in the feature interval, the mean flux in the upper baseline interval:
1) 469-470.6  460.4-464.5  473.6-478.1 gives 0.10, 9.13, 8.46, 8.96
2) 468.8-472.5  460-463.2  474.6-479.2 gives 0.17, 9.27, 8.7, 9.03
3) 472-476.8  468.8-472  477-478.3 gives -0.15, 8.61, 8.97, 8.79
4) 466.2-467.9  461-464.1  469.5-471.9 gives 0.08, 9.14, 8.35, 8.52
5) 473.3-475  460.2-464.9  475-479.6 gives 0.04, 9.08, 8.84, 9.03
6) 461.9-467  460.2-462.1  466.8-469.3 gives 0.05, 9.34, 8.85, 8.48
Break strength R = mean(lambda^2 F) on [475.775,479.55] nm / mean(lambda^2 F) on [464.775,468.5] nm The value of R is 1.1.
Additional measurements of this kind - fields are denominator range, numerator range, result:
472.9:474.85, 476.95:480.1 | 1.06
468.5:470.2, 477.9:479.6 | 1.10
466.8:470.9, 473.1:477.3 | 1.09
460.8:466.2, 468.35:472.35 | 0.99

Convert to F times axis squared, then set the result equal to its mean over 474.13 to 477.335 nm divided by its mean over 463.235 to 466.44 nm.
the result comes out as 1.08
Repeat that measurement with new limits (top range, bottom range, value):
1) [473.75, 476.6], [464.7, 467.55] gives 1.09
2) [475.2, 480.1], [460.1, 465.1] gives 1.07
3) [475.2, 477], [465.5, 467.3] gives 1.10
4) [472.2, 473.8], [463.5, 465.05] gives 1.05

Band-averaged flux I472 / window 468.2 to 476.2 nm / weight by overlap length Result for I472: 8.79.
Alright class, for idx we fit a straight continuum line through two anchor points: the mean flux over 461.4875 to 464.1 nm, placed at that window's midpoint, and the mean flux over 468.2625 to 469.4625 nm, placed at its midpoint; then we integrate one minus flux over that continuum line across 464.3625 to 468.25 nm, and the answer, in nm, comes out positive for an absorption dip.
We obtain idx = 0.09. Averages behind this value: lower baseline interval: 9.08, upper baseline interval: 8.66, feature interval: 8.63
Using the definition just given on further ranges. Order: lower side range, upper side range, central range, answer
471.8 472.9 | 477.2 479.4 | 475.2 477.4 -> 0.00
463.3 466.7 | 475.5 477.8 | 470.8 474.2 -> 0.02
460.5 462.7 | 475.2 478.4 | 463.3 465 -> 0.12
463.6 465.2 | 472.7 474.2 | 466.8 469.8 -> 0.04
